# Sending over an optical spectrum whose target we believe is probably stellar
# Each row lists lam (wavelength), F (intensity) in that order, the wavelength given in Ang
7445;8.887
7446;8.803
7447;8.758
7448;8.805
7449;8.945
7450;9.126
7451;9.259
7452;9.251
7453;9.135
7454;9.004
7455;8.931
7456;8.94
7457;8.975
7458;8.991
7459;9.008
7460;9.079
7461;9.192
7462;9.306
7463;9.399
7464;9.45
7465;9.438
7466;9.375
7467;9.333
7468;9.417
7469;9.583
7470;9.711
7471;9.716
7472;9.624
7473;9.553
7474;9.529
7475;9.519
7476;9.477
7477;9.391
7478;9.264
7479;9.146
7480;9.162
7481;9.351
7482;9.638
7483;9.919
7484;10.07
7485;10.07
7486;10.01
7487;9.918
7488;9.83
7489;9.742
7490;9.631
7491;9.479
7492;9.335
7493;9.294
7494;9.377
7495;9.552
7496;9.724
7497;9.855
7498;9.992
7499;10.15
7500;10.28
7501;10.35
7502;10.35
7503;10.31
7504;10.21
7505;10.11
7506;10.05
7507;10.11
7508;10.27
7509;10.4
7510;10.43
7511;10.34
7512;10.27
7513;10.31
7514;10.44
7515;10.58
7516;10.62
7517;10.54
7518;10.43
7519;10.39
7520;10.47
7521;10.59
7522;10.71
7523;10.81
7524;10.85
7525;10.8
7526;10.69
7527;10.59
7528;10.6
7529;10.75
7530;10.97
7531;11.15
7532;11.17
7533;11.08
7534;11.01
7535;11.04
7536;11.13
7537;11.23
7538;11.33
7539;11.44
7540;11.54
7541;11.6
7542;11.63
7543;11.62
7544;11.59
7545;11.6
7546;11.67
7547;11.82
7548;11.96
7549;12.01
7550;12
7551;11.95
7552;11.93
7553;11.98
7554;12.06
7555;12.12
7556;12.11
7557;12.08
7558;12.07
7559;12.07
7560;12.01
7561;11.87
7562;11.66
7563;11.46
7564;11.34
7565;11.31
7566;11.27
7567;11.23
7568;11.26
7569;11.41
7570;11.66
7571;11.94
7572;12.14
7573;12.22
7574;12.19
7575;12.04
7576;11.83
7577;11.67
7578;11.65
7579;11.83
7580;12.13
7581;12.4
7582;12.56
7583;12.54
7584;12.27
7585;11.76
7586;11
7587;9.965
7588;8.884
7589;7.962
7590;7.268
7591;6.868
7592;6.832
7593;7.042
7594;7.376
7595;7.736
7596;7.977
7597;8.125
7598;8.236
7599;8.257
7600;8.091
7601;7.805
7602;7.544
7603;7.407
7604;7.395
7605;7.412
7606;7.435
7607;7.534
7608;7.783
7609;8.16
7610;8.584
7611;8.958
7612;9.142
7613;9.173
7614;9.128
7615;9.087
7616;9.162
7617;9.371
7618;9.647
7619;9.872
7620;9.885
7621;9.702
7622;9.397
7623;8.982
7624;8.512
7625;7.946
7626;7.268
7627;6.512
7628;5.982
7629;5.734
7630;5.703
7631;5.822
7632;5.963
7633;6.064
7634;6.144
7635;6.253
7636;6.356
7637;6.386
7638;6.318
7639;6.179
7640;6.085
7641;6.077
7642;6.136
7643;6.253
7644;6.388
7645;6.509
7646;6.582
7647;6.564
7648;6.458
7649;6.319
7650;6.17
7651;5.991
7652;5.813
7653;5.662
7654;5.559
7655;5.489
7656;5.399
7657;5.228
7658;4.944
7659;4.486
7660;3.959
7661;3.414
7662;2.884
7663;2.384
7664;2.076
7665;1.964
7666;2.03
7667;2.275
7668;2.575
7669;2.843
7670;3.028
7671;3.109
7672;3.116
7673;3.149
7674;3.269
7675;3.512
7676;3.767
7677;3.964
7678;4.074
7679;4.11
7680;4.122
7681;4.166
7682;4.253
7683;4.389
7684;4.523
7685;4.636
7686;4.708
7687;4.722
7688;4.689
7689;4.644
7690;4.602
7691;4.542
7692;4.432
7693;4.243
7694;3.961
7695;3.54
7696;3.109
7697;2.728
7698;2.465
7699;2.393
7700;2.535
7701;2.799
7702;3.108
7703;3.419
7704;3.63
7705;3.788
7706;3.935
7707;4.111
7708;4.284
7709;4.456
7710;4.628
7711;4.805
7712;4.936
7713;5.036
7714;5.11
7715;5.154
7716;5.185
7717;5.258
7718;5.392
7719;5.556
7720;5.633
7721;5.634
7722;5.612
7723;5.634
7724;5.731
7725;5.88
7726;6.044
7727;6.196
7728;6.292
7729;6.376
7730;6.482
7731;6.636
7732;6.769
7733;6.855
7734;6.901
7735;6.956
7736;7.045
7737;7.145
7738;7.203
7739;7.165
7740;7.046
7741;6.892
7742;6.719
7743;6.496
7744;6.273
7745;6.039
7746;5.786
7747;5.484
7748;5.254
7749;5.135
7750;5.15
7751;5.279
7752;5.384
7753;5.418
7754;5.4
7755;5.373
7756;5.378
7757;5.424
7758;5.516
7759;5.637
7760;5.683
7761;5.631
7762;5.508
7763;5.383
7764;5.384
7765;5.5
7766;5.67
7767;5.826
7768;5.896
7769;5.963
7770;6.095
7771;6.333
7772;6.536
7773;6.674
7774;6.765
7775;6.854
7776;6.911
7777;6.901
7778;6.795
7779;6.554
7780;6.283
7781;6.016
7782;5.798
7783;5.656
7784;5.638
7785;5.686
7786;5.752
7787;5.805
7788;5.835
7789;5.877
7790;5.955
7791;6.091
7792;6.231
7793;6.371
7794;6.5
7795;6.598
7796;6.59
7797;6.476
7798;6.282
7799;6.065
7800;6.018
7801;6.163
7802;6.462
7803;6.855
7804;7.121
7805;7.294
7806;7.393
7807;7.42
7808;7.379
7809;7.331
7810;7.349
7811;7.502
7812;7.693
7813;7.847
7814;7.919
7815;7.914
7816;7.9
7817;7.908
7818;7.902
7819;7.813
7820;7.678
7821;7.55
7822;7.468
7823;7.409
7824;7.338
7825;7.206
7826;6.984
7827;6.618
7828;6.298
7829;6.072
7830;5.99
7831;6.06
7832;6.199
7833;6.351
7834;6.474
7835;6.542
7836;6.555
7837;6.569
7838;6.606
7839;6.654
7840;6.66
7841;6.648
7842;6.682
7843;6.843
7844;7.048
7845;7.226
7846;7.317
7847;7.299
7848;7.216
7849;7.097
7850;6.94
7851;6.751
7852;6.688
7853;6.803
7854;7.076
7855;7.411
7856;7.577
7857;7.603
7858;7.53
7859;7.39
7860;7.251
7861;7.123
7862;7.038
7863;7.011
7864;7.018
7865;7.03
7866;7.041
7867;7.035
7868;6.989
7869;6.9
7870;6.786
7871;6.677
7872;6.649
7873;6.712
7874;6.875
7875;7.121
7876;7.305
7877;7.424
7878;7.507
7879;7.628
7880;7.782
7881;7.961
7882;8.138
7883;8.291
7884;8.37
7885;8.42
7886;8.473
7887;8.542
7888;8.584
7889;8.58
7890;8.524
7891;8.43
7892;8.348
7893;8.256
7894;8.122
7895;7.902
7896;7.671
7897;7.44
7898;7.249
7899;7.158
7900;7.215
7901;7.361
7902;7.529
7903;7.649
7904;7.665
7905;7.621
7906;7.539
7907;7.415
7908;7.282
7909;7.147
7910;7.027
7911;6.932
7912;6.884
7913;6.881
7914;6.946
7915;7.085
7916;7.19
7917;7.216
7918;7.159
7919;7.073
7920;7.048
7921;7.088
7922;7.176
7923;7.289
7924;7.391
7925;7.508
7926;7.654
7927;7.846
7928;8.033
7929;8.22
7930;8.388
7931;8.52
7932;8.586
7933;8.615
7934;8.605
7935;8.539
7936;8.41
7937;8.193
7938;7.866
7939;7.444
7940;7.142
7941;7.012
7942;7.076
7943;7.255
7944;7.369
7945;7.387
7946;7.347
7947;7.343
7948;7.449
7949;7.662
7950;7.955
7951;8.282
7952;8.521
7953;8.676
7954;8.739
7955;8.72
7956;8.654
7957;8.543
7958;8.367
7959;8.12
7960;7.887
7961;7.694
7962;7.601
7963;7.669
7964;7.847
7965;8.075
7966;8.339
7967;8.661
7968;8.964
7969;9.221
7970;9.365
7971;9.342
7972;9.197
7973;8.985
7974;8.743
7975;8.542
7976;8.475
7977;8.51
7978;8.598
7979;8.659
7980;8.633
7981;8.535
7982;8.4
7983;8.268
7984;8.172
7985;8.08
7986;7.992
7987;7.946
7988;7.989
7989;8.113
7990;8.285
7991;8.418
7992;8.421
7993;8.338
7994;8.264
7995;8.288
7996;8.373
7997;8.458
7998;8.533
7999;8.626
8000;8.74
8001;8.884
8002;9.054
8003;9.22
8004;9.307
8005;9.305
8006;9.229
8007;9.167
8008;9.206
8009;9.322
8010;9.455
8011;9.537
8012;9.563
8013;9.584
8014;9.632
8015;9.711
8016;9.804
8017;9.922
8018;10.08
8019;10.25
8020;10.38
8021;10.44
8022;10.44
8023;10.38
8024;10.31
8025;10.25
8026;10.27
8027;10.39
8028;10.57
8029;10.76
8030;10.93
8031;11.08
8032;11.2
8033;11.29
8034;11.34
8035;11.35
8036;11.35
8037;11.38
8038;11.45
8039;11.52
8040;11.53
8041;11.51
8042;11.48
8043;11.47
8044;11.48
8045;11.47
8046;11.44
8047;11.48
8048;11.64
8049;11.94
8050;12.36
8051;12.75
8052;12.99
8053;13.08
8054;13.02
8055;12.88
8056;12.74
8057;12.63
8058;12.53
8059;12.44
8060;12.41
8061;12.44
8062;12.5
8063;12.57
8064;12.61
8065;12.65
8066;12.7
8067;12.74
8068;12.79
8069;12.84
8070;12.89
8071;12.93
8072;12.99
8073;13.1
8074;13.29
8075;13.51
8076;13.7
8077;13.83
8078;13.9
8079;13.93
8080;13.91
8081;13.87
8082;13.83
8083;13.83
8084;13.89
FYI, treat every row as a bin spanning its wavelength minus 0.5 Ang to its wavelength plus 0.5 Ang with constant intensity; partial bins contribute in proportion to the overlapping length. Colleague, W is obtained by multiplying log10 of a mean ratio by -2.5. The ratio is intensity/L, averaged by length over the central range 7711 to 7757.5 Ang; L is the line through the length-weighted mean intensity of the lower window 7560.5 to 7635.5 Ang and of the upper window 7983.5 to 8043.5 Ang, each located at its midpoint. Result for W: 0.50 mag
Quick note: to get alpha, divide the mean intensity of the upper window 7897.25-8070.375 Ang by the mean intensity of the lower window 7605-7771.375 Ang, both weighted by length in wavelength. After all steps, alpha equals 1.7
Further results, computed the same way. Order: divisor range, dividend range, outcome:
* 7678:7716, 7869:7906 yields 1.89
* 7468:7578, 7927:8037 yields 0.82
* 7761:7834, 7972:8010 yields 1.31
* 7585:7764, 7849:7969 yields 1.31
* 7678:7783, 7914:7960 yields 1.46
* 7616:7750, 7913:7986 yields 1.51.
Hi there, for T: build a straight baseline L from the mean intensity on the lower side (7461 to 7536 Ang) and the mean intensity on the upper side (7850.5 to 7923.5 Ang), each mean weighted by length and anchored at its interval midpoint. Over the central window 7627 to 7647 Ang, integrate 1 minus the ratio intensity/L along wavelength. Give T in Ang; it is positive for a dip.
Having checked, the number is 6.5 Ang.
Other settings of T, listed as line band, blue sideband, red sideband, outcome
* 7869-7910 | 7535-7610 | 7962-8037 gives 8.22 Ang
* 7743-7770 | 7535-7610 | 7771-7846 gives 7.10 Ang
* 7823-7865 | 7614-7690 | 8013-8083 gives 8.46 Ang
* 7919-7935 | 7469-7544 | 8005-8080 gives 4.85 Ang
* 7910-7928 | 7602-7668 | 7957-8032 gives 2.74 Ang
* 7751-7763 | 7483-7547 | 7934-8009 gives 4.99 Ang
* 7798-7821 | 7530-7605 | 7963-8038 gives 6.12 Ang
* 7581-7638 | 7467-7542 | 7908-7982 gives 8.59 Ang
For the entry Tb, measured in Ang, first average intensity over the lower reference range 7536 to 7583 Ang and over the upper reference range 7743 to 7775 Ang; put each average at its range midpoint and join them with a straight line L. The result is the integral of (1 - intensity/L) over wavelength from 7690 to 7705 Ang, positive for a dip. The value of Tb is 8.3 Ang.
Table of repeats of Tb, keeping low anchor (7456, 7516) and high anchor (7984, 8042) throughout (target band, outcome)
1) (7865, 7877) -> 3.4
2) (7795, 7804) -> 3.1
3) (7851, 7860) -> 2.3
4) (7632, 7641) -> 3.3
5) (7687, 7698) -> 6.5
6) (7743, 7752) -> 3.8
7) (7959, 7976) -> 2.1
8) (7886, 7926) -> 9.0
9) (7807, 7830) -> 5.5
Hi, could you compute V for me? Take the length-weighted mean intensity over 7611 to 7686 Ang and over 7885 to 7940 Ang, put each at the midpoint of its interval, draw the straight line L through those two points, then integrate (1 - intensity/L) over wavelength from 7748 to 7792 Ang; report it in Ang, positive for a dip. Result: 5.1 Ang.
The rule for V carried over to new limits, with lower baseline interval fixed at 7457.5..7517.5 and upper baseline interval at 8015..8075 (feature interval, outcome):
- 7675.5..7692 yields 9.6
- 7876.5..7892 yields 4.1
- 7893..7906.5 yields 4.4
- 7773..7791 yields 7.7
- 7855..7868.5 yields 4.7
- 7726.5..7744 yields 6.4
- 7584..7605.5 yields 4.0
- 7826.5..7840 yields 5.6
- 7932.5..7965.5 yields 10.0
